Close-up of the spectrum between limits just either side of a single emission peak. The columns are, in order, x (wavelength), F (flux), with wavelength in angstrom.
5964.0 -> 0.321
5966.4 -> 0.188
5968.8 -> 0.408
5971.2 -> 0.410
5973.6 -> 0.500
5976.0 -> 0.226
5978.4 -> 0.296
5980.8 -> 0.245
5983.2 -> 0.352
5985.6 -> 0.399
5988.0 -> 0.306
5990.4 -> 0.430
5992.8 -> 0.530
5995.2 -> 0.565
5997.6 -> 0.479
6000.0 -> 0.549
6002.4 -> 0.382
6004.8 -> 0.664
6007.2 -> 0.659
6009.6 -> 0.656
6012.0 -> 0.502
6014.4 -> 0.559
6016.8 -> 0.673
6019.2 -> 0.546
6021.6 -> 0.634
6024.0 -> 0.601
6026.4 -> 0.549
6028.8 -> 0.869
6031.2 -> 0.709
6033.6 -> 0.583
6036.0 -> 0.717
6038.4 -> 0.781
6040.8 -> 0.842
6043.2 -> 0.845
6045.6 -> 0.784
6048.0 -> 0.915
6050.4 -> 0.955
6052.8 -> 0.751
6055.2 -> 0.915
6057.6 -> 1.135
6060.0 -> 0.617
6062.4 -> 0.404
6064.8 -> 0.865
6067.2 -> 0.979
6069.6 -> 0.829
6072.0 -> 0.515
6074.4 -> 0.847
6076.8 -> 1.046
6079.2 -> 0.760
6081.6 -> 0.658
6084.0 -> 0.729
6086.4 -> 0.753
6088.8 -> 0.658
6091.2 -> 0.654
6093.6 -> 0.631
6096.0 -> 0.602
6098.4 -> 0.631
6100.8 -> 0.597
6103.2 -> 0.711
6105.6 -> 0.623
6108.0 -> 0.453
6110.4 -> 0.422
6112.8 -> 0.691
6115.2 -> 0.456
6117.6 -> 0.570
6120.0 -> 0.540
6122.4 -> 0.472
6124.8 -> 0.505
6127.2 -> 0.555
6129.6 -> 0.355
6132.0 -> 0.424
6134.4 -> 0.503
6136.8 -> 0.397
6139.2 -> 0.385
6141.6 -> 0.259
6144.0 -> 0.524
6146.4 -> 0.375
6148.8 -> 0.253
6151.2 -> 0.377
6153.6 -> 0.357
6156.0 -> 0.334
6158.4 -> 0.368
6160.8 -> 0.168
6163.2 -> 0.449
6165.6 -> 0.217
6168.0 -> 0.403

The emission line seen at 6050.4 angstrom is C IV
